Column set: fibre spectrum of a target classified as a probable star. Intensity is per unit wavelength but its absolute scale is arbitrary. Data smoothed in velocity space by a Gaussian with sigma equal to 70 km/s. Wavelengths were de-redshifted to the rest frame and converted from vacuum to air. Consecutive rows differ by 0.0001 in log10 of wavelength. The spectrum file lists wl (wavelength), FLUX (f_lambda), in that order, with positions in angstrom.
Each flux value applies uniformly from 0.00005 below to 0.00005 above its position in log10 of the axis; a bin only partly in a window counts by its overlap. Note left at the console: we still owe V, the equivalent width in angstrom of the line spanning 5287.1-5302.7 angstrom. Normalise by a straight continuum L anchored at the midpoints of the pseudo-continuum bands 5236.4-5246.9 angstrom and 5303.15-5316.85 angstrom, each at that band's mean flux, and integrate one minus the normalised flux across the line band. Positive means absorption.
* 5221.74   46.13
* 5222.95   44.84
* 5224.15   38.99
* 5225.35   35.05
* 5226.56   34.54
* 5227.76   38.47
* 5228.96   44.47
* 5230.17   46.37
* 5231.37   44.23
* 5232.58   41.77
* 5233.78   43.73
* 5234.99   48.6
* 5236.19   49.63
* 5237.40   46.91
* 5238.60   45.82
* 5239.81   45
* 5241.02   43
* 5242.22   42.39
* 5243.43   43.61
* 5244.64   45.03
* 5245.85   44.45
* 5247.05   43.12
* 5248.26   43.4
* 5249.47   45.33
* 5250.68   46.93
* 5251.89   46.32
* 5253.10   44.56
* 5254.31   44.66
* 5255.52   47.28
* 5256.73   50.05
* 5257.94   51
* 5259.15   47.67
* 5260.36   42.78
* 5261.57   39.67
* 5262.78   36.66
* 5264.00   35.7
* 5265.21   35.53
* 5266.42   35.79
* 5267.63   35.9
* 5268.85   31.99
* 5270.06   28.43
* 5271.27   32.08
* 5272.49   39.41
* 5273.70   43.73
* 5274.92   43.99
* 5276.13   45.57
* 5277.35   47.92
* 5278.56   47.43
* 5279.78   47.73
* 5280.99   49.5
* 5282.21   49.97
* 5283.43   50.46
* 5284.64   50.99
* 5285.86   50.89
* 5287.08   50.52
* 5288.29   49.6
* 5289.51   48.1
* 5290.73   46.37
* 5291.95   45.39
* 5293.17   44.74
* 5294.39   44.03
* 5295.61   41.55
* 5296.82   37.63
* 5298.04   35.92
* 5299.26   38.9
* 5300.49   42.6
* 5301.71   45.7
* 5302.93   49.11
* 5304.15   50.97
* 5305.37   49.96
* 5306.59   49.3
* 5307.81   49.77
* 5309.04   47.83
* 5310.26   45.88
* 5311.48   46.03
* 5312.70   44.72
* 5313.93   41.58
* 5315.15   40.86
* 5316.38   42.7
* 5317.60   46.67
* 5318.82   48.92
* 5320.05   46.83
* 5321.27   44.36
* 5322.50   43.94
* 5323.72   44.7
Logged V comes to 0.76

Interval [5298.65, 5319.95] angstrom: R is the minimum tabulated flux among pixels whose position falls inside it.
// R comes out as 38.9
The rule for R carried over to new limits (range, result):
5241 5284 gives 28.43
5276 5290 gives 45.57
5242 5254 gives 42.39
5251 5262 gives 39.67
